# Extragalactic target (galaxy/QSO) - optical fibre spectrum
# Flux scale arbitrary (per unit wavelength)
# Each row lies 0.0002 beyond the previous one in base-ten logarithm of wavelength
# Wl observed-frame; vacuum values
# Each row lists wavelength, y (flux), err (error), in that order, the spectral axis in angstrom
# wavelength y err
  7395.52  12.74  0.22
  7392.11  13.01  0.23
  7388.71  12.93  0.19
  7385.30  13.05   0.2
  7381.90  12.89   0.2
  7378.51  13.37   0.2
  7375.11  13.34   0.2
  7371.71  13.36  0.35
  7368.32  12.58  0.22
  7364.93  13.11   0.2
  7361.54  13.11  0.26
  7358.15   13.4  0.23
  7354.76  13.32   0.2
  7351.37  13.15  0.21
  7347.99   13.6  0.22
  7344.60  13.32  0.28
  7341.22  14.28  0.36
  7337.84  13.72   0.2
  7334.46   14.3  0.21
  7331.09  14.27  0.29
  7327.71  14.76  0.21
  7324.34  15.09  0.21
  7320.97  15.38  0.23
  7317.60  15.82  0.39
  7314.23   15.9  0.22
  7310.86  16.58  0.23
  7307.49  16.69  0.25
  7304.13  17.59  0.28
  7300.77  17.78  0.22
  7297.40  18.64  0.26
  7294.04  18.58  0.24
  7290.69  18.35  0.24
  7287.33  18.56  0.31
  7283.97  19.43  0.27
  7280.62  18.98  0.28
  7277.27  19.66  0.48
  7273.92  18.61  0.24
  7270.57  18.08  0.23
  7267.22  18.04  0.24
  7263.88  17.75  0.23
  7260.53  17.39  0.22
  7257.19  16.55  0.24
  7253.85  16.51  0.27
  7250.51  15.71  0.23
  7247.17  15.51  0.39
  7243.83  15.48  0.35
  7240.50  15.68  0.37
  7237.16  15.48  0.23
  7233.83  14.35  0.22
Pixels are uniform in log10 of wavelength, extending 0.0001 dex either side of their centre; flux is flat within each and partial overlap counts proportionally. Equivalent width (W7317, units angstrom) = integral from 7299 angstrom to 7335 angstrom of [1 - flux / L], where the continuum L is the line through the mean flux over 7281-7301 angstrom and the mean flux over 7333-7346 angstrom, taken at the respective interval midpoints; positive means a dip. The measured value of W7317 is 0.5 angstrom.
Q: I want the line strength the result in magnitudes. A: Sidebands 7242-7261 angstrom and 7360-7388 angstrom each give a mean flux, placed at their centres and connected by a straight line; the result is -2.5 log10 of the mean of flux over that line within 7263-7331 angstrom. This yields -0.16 mag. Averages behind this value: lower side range 16.1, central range 17.4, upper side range 13.1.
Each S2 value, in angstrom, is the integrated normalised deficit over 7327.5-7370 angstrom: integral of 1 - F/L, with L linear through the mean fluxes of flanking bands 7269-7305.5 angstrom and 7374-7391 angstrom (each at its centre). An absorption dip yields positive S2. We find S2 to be 4.2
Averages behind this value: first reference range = 18.6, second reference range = 13.1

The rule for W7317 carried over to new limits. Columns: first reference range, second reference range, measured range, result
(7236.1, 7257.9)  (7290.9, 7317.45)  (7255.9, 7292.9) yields -3.96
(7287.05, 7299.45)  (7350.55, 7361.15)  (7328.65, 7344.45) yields 0.83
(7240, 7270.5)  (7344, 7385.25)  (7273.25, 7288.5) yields -3.15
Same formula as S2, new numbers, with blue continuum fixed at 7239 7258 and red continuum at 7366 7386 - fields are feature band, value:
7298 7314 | -2.7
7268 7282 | -3.2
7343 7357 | 0.3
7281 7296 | -3.7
